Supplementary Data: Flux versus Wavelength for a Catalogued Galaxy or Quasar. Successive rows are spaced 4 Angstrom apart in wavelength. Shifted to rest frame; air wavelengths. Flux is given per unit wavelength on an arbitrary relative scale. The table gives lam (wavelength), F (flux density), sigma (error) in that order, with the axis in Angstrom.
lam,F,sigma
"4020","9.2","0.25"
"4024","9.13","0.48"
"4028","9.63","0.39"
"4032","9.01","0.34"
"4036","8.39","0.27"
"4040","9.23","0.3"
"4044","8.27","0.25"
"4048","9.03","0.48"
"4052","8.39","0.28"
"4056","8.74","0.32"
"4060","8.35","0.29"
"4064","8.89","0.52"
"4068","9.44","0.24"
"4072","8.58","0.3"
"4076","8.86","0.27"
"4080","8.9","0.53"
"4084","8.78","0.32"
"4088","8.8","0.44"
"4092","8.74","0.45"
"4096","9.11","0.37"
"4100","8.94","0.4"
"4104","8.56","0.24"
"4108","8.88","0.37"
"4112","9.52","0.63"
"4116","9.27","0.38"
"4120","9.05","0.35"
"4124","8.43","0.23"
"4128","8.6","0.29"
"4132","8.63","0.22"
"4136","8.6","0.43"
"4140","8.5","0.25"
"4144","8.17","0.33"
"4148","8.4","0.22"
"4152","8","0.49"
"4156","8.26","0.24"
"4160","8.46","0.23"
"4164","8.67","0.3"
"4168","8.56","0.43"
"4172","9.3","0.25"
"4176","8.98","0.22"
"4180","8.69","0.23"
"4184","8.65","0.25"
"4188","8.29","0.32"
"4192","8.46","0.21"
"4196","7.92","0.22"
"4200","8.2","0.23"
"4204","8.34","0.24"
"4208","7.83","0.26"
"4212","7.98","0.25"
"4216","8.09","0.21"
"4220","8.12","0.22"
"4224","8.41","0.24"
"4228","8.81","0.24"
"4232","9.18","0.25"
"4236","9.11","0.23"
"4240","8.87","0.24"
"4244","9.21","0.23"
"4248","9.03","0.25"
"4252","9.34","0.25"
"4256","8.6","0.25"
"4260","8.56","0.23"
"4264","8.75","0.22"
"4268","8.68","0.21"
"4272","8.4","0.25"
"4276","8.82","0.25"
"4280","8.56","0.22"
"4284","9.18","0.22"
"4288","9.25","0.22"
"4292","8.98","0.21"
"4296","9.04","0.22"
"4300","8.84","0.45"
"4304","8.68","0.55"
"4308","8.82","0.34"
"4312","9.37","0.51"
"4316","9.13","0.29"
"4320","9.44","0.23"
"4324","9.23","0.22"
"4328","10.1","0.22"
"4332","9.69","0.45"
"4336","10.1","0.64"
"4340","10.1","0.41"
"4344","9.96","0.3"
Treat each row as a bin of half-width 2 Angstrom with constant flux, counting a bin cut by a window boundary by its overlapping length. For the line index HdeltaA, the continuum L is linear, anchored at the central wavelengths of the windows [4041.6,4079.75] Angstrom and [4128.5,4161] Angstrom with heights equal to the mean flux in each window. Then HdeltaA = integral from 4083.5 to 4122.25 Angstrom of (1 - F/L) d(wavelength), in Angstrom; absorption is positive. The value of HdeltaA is -1.8 Angstrom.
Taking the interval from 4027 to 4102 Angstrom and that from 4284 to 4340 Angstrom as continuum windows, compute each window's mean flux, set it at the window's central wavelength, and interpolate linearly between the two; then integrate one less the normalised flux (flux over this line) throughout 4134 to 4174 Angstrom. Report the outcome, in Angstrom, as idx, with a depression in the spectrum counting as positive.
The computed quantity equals 2.3 Angstrom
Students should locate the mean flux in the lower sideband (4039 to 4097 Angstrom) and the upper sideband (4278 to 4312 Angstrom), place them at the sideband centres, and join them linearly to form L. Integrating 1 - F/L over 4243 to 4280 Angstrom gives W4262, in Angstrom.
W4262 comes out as 0.5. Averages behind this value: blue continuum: 8.79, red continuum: 8.95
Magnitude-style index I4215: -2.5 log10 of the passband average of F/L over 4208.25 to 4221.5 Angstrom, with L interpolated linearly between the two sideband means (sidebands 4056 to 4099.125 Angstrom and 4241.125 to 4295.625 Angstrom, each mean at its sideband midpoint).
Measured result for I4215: 0.11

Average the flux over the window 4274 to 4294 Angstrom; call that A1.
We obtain 8.96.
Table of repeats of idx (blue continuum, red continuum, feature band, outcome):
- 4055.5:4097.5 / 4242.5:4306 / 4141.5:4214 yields 3.71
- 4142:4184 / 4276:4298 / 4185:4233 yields 2.33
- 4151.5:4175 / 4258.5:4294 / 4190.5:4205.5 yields 0.76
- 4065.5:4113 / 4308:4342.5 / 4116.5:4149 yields 1.63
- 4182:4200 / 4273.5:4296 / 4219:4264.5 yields -1.00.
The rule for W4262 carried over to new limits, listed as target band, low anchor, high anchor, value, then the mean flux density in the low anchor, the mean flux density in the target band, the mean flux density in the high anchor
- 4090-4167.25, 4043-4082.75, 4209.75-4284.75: 0.62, 8.76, 8.67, 8.71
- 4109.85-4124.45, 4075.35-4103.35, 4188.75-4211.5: -0.76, 8.86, 9.13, 8.15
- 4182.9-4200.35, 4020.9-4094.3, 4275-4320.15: 1.24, 8.85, 8.3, 9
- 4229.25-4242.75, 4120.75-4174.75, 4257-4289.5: -0.55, 8.53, 9.05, 8.76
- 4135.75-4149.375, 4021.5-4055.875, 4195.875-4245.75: 0.41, 8.88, 8.39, 8.48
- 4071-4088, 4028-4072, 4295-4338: 0.13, 8.8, 8.79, 9.32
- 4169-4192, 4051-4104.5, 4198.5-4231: -0.97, 8.81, 8.74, 8.25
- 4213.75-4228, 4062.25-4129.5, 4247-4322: 1.00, 8.91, 8.29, 8.92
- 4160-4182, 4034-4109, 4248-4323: 0.10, 8.78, 8.81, 8.92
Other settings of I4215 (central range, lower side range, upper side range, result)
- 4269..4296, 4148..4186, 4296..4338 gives 0.03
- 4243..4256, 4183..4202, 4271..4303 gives -0.05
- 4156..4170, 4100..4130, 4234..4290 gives 0.05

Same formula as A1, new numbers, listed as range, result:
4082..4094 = 8.77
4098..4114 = 8.97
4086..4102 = 8.9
